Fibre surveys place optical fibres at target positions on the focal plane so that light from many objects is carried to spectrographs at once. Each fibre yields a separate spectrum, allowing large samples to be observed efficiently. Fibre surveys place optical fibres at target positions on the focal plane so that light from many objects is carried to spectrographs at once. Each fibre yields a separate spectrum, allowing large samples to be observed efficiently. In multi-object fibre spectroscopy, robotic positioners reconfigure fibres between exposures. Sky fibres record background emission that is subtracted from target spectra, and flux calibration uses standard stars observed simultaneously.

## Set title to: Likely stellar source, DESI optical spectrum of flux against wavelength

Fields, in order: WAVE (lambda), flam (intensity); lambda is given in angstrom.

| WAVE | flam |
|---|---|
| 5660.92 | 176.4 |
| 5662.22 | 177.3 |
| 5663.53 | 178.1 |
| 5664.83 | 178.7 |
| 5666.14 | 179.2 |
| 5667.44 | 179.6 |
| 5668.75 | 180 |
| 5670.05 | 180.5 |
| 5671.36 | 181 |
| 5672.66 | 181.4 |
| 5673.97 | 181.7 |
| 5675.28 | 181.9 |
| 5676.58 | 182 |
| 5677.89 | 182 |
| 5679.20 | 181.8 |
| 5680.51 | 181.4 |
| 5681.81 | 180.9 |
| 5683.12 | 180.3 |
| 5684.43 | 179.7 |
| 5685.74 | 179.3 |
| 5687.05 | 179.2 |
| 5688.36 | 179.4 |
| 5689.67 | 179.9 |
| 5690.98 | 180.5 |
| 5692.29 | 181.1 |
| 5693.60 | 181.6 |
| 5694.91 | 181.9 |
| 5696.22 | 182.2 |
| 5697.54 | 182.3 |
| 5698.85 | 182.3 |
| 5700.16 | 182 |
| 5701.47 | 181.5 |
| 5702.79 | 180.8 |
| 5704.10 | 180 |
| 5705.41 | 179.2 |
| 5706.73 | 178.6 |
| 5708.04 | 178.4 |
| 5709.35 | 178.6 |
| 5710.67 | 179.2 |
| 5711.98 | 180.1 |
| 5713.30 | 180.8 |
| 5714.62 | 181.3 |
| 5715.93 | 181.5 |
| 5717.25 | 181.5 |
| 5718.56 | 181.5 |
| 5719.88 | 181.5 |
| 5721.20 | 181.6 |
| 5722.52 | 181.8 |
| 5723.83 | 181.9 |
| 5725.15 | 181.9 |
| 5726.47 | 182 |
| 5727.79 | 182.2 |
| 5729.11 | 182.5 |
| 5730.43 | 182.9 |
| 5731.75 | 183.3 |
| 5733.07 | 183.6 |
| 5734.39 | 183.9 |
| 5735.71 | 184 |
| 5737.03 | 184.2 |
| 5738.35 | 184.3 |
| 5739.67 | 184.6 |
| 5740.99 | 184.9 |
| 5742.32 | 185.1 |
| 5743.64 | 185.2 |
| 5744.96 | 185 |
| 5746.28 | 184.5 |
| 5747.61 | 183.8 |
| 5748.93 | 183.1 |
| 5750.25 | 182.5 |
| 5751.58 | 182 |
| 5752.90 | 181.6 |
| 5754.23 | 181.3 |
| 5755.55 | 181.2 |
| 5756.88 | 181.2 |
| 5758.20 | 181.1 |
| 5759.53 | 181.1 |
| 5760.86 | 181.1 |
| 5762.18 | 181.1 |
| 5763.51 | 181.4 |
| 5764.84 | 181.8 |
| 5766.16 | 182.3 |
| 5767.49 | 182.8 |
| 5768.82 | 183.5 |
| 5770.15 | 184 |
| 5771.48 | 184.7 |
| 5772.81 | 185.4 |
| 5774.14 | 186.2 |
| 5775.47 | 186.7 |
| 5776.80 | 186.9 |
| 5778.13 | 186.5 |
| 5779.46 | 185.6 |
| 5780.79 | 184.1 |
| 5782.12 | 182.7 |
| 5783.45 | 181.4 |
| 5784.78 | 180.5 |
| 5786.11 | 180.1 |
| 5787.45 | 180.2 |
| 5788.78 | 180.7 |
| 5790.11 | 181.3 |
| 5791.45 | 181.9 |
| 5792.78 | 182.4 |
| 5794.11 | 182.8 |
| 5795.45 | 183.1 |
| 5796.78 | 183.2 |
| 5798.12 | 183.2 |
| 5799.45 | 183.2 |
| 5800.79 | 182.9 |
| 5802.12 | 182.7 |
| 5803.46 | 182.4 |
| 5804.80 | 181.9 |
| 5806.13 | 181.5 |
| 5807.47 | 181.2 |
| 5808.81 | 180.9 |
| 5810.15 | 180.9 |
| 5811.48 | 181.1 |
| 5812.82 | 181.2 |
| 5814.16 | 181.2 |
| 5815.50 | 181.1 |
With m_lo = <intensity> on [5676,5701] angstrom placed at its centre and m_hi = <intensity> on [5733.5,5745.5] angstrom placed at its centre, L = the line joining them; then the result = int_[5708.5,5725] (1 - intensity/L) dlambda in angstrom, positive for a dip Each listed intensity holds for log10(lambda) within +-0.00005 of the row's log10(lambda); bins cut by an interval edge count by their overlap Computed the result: 0.2 angstrom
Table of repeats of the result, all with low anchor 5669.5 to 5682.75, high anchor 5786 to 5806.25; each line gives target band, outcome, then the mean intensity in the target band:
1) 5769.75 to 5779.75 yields -0.2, 186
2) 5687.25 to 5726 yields 0.2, 181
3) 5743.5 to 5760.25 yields -0.1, 182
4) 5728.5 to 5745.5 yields -0.2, 184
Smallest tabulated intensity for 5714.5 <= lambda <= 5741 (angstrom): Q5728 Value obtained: 181.3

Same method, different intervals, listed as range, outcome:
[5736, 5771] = 181.1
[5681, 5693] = 179.2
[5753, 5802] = 180.1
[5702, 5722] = 178.4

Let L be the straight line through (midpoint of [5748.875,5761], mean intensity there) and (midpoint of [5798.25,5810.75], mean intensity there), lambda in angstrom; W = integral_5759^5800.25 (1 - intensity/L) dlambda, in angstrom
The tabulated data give -0.3 angstrom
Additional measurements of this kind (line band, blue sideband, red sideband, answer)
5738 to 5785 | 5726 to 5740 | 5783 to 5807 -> -0.16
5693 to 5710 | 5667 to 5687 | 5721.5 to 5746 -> 0.12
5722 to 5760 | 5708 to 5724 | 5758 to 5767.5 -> -0.38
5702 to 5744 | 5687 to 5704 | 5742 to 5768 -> -0.04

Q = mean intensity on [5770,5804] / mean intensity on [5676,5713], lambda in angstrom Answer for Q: 1.01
